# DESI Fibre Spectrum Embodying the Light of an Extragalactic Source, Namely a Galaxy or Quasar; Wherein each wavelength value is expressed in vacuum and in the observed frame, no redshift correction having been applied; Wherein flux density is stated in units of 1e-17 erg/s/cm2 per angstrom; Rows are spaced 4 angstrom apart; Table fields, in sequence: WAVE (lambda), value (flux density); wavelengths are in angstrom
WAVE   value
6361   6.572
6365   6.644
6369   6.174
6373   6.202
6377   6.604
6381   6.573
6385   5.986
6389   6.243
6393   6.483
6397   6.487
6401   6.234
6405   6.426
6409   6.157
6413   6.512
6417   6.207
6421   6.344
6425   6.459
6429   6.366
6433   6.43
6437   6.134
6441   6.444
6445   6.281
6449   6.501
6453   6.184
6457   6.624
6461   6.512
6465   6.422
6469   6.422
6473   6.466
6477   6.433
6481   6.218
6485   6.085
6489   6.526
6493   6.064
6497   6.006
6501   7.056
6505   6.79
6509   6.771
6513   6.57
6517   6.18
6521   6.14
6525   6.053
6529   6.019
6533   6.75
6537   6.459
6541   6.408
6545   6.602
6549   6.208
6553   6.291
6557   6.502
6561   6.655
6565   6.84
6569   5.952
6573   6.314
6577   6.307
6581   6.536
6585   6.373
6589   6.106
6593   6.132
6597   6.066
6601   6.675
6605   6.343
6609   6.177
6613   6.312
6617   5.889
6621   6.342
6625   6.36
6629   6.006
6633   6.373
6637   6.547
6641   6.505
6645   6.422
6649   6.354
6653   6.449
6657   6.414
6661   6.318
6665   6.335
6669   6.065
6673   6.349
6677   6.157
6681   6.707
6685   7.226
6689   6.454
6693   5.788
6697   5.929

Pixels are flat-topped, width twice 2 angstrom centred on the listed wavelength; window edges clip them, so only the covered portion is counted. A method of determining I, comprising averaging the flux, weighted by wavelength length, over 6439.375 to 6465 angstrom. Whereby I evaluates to 6.42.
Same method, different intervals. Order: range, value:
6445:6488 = 6.39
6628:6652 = 6.39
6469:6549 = 6.4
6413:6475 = 6.39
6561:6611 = 6.33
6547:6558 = 6.32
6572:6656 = 6.31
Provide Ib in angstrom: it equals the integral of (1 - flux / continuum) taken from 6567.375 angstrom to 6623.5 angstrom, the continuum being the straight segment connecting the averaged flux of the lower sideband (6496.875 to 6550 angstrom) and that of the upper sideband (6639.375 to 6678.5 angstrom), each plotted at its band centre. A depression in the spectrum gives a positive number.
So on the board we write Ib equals 1.2 angstrom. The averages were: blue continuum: 6.45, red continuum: 6.34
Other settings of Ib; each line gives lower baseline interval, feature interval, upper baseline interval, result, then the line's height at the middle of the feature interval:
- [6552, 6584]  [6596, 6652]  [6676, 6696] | 1.1 angstrom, 6.44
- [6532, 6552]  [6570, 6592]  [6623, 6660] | 0.4 angstrom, 6.43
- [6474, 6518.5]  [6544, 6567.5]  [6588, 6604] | -0.6 angstrom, 6.33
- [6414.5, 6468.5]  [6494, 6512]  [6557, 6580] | -0.6 angstrom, 6.4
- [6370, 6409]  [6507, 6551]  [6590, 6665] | -0.4 angstrom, 6.33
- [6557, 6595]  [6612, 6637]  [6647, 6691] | 0.7 angstrom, 6.4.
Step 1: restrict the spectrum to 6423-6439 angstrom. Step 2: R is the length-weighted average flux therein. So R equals 6.35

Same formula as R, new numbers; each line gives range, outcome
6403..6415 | 6.36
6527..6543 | 6.41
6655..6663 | 6.37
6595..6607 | 6.36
